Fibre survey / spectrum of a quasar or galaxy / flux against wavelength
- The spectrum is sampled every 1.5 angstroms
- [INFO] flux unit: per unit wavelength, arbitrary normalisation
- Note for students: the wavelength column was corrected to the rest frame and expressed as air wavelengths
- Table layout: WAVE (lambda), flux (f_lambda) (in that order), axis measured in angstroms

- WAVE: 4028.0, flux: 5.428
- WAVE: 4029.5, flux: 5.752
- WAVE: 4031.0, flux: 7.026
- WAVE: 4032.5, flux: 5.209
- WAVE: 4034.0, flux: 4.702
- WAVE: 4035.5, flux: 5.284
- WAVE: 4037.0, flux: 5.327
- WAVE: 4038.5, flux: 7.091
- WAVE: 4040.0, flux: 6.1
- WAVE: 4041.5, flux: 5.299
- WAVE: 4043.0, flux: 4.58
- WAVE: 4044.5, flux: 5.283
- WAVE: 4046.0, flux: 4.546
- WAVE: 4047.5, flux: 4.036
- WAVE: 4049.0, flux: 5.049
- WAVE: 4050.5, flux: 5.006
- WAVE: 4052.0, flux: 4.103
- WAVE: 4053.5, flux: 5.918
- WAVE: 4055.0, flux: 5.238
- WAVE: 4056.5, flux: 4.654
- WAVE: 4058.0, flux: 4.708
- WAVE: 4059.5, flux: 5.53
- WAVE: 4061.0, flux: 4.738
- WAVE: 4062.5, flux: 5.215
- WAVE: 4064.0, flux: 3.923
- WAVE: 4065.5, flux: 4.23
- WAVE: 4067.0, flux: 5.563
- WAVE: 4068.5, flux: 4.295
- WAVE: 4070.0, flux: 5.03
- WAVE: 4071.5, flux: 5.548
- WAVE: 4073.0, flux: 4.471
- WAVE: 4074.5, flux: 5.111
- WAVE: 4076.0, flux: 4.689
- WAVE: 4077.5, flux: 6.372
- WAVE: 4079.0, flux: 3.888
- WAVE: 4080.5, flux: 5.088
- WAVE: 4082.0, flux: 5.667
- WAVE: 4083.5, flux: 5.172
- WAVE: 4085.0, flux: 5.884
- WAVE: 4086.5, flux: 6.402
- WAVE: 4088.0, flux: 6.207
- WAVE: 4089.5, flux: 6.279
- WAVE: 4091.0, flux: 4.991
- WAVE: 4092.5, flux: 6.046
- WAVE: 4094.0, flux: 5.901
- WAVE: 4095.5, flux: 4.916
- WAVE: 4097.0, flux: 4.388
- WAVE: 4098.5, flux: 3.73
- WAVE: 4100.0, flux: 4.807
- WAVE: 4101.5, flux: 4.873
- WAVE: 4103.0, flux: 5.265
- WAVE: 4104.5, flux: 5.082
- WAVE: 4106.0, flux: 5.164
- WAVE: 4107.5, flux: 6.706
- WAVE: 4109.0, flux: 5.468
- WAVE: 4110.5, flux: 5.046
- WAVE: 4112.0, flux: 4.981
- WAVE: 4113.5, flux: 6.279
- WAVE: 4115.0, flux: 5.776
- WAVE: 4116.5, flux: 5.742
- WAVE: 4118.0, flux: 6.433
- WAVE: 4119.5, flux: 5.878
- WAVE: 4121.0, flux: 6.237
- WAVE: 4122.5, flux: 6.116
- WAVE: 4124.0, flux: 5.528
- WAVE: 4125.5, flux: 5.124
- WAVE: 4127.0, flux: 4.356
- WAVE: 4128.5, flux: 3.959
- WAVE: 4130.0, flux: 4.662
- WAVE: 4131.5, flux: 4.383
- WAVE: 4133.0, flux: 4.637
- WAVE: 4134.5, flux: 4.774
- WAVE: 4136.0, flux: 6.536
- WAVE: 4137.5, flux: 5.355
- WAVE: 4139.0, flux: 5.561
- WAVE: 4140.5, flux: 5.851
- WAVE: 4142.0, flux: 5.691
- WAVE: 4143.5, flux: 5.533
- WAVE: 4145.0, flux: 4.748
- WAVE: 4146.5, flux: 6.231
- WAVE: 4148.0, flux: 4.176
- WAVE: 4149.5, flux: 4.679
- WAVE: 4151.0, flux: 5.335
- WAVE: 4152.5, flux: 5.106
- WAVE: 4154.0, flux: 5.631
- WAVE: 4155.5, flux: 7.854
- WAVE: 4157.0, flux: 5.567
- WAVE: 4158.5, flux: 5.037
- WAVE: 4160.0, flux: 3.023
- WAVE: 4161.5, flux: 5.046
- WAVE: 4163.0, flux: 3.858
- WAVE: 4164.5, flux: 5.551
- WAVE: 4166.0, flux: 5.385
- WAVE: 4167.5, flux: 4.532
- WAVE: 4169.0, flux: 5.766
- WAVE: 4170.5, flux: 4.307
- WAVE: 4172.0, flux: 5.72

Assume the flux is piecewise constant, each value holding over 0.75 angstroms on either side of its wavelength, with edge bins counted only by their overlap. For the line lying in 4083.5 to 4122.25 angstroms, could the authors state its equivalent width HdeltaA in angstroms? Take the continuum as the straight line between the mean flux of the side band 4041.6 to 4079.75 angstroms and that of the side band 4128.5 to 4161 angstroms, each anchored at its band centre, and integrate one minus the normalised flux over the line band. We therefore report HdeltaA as -3.7 angstroms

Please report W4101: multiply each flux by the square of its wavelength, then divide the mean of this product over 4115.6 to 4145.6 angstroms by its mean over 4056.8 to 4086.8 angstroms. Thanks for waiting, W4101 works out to 1.09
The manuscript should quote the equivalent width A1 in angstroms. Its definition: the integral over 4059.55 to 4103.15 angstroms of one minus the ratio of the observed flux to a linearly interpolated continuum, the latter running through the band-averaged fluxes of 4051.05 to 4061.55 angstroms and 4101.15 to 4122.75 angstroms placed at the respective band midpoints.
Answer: 1.4 angstroms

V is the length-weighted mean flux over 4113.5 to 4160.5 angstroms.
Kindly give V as 5.37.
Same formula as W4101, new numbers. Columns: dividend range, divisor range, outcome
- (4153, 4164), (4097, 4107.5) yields 1.08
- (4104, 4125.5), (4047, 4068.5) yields 1.22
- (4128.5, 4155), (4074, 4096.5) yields 0.98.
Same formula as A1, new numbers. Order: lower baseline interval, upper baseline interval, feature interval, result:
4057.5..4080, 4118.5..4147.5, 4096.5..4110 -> 0.2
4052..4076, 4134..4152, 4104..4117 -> -1.0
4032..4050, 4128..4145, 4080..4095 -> -1.6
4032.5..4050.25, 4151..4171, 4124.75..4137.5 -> 0.8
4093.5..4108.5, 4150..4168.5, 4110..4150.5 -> -1.8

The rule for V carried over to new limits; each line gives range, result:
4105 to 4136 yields 5.39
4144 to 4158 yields 5.47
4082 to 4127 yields 5.51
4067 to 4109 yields 5.27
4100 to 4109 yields 5.37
